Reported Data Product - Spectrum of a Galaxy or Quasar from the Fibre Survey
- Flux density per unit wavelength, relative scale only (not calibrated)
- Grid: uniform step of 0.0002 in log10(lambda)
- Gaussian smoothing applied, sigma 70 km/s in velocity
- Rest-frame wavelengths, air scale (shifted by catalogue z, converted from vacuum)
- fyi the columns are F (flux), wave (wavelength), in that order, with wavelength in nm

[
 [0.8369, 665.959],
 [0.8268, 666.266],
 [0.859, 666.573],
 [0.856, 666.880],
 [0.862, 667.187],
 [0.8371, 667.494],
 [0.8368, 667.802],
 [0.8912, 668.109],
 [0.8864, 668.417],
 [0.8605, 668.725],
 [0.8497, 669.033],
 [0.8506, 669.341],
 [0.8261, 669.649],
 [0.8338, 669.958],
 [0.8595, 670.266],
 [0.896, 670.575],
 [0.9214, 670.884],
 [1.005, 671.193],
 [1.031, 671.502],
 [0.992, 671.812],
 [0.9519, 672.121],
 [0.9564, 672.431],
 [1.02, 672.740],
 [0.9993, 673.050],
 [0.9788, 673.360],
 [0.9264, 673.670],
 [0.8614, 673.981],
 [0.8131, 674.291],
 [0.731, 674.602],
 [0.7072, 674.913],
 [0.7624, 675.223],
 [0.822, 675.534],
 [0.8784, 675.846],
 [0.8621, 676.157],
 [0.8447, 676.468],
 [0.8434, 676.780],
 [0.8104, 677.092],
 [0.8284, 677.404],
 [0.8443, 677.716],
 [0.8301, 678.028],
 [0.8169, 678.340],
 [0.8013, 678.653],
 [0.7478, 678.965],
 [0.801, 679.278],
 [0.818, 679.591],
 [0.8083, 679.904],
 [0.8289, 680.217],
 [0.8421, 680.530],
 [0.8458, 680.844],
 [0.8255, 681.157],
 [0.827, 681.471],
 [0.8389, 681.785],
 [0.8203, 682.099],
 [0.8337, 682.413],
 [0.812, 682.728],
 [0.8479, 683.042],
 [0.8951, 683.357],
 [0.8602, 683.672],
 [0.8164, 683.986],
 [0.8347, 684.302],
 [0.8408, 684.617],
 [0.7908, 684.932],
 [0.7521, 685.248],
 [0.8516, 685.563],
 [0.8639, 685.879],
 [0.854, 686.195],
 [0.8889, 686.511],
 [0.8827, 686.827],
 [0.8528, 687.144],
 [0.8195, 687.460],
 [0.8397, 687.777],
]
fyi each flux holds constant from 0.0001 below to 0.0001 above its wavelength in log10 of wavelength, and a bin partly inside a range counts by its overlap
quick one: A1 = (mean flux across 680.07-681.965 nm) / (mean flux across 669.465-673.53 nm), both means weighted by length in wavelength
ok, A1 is 0.88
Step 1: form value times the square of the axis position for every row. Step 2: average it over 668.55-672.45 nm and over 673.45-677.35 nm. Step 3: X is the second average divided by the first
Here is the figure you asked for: 0.9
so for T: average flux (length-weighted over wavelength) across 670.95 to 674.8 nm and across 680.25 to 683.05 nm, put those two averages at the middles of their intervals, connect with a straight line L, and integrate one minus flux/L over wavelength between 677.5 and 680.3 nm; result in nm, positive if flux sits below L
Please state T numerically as 0.174 nm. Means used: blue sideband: 0.936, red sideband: 0.832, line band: 0.811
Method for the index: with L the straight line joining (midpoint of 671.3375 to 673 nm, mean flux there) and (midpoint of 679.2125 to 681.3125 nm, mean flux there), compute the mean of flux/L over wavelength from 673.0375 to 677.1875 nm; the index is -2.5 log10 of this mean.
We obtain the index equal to 0.11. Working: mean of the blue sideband 0.991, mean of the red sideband 0.825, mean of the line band 0.841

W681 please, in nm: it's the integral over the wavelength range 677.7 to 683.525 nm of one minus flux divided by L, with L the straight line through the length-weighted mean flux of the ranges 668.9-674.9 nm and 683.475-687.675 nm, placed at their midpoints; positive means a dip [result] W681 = 0.26 nm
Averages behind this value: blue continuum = 0.906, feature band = 0.825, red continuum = 0.84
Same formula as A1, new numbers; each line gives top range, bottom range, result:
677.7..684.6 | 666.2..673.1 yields 0.92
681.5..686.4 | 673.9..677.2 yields 1.03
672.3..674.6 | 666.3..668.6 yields 1.07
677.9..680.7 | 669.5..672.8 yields 0.87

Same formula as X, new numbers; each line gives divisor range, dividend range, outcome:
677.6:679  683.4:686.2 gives 1.04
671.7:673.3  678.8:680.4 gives 0.83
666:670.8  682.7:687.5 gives 1.03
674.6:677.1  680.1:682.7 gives 1.04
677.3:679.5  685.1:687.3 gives 1.07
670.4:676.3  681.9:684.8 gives 0.96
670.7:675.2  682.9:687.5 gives 0.96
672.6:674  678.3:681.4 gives 0.86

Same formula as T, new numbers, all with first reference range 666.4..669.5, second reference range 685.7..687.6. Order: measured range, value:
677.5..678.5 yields 0.034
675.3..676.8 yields 0.023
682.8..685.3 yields 0.081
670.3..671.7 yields -0.157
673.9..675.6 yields 0.163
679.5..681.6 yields 0.077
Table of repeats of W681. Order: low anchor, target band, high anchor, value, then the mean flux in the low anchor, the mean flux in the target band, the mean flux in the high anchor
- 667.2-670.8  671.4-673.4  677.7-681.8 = -0.34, 0.859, 0.989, 0.818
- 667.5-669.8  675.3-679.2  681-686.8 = 0.09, 0.856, 0.826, 0.837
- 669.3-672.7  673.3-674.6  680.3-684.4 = 0.05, 0.926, 0.869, 0.838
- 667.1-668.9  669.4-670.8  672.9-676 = 0.00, 0.862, 0.857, 0.847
